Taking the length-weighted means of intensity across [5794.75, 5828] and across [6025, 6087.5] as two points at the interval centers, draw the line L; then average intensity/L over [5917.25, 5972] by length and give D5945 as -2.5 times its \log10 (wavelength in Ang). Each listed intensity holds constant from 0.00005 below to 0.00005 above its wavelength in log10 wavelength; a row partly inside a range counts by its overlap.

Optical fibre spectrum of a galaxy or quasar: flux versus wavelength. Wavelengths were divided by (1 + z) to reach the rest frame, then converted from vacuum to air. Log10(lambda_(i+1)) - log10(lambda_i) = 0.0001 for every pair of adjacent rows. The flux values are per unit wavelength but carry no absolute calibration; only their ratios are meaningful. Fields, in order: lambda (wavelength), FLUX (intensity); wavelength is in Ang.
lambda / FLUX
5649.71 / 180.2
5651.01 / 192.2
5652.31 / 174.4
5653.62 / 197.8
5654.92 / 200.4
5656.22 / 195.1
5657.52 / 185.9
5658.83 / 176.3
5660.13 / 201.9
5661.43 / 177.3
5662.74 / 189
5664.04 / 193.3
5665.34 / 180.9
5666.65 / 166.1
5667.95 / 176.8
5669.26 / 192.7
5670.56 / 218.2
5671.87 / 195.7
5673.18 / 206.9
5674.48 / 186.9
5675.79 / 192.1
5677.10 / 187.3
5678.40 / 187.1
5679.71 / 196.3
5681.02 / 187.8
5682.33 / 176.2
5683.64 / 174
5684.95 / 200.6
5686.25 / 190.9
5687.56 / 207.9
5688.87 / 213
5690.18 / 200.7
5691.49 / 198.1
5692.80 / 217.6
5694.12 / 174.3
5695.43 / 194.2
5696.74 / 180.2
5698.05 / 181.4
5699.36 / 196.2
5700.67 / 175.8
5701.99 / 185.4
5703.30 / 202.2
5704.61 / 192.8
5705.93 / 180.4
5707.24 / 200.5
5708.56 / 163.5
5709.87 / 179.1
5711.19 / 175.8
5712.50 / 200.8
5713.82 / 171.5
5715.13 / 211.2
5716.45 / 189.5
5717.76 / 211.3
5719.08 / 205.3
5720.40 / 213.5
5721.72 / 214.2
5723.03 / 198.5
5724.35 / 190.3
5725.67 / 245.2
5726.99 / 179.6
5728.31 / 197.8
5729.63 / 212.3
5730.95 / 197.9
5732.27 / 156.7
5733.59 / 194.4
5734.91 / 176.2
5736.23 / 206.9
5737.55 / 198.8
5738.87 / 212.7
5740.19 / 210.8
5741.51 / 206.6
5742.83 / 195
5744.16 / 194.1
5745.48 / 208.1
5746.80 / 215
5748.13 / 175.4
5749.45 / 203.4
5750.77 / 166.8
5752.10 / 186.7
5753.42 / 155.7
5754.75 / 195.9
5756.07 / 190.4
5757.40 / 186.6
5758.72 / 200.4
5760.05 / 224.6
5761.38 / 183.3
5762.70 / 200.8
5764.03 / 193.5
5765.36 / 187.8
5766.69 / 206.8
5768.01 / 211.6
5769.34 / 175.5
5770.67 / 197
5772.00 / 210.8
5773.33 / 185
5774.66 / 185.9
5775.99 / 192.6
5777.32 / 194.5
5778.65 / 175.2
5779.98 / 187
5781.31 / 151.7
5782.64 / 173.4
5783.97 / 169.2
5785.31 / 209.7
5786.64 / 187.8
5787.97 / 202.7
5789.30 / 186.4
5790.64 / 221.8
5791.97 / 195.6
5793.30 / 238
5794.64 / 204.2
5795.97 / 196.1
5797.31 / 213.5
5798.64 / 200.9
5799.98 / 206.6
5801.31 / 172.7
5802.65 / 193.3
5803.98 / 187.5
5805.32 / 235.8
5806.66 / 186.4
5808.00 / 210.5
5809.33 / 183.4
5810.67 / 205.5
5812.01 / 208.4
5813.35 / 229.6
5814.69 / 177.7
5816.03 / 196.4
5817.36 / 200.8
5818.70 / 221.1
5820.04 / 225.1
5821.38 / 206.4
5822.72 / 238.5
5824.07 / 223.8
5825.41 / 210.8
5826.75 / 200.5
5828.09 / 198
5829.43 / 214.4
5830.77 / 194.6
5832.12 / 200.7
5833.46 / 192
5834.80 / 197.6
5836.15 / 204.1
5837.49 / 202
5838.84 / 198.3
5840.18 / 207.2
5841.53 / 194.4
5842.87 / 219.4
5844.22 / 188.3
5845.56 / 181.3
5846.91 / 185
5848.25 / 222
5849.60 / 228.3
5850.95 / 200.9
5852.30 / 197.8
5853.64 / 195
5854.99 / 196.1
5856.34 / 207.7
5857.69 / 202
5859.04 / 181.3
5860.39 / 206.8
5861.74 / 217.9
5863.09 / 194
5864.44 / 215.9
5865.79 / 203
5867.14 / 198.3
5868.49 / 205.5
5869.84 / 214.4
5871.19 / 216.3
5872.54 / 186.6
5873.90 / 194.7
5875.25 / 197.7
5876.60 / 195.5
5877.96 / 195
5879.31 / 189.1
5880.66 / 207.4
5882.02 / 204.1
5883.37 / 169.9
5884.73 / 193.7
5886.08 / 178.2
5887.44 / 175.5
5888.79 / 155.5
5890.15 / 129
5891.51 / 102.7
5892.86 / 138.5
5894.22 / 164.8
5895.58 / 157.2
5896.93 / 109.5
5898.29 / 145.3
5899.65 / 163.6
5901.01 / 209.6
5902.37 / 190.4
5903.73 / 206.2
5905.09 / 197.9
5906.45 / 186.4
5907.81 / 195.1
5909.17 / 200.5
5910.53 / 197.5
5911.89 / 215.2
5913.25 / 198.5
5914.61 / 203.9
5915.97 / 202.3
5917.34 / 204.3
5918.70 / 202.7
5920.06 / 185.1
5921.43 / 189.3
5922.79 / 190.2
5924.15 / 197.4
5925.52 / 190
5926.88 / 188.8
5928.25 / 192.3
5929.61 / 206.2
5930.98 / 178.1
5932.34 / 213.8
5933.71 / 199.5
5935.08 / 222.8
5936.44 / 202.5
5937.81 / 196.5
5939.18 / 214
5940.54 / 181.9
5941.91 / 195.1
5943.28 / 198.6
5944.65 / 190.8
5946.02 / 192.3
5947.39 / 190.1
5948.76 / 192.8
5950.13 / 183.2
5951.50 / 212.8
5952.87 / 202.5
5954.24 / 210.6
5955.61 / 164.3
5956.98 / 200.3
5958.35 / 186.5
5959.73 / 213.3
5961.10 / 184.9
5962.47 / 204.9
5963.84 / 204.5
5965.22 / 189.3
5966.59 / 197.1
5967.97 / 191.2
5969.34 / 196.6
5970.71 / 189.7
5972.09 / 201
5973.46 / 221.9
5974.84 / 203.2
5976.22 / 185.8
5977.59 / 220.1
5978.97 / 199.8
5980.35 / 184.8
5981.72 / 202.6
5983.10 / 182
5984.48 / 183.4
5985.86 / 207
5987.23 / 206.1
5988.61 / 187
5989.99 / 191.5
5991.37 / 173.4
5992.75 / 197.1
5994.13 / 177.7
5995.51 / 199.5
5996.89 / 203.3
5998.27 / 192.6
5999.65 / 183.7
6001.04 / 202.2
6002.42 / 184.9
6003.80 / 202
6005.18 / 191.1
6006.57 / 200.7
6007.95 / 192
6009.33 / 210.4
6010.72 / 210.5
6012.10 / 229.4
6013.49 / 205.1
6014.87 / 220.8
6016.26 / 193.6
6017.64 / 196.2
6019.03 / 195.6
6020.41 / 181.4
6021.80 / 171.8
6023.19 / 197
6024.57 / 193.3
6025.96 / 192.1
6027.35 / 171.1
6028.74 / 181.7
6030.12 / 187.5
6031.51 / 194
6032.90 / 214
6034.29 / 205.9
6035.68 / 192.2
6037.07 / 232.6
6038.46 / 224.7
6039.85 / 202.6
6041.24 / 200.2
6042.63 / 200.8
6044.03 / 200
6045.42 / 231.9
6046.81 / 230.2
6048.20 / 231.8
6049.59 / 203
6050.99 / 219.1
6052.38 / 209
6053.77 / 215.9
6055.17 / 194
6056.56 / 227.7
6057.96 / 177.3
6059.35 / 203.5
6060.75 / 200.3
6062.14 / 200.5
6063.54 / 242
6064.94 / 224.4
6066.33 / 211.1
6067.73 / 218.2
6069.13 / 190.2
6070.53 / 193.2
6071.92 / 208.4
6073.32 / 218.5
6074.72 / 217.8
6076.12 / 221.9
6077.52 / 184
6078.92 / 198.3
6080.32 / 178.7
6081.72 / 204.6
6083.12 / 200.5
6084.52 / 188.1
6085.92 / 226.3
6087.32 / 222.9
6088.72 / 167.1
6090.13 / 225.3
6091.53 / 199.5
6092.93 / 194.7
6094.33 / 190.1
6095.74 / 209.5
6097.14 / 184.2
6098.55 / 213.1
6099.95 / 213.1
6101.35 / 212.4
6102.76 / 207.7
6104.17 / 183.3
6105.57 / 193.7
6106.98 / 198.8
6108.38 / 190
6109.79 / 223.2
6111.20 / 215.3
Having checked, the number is 0.05 mag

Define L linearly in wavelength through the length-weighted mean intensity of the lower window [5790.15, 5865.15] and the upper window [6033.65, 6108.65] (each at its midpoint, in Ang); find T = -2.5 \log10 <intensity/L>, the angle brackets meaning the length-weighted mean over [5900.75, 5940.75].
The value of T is 0.03 mag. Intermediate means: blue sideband 204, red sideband 206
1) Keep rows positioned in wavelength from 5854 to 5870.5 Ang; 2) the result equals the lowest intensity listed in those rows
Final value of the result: 181.3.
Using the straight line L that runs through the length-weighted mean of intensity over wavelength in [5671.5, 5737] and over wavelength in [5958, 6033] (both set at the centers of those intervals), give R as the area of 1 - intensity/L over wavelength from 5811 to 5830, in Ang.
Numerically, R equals -1.59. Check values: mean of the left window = 193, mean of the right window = 196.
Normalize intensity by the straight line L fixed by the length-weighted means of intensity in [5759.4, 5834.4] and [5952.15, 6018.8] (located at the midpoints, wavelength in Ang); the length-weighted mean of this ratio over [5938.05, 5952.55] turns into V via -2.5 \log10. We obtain 0.01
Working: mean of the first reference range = 200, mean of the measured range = 195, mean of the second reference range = 197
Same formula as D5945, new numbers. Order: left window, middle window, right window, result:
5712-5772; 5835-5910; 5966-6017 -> 0.044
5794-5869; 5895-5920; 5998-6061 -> 0.081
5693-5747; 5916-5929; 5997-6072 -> 0.036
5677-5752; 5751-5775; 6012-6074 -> 0.017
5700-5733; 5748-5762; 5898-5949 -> 0.033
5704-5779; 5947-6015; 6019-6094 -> 0.025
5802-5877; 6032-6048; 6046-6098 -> -0.035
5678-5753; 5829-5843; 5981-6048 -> -0.029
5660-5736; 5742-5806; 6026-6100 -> 0.004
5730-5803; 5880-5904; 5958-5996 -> 0.176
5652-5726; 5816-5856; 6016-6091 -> -0.042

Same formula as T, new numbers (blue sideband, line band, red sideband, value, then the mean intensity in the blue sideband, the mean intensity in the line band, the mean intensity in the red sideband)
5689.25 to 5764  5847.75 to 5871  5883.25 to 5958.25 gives -0.09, 194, 205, 187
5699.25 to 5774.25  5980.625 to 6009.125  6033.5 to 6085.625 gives 0.07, 195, 193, 208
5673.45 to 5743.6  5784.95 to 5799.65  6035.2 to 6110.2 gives -0.04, 194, 205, 206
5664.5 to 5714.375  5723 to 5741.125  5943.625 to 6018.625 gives -0.04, 190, 199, 197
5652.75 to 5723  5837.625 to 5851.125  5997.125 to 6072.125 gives -0.03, 192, 203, 203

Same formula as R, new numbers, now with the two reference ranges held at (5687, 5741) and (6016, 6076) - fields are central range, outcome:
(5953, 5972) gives 0.7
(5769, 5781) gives 0.5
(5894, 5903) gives 1.7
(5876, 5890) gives 1.1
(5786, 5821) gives -1.0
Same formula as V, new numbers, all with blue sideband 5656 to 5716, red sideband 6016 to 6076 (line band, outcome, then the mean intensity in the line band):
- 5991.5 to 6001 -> 0.061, 192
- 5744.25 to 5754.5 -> 0.026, 188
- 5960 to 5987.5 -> 0.021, 198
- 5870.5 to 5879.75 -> 0.006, 197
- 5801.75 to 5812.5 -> -0.031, 201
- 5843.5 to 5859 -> -0.016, 200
